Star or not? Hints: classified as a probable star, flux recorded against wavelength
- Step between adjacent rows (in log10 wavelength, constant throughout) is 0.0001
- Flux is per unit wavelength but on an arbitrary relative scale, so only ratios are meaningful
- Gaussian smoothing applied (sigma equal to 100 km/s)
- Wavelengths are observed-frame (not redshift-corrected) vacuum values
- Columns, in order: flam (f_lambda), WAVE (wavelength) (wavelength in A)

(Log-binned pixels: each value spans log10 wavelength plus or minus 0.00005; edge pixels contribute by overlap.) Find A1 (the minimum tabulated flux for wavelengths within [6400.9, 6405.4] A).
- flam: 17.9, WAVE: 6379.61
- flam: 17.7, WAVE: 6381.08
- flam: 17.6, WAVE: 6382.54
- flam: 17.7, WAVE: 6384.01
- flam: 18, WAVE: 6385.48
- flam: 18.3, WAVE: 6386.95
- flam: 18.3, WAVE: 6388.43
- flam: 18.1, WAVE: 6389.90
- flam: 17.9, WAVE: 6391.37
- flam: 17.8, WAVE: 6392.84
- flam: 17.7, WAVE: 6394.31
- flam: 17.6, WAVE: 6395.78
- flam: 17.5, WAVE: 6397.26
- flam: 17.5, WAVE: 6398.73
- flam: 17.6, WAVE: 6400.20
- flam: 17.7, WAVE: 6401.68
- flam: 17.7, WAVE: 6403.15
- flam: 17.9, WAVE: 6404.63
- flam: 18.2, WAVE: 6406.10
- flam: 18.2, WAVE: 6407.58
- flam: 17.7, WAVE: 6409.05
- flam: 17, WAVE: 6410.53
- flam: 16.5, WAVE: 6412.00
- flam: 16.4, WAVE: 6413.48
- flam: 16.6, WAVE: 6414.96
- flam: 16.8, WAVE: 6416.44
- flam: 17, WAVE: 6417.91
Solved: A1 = 17.7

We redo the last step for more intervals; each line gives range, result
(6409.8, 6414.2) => 16.4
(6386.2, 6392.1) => 17.9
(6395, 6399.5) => 17.5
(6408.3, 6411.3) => 17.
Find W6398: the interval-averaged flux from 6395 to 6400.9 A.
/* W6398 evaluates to 17.6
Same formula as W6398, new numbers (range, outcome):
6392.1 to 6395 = 17.8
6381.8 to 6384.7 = 17.7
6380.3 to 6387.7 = 17.9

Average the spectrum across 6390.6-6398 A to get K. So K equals 17.7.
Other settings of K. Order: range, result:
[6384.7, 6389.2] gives 18.2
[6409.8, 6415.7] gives 16.6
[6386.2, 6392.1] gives 18.1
